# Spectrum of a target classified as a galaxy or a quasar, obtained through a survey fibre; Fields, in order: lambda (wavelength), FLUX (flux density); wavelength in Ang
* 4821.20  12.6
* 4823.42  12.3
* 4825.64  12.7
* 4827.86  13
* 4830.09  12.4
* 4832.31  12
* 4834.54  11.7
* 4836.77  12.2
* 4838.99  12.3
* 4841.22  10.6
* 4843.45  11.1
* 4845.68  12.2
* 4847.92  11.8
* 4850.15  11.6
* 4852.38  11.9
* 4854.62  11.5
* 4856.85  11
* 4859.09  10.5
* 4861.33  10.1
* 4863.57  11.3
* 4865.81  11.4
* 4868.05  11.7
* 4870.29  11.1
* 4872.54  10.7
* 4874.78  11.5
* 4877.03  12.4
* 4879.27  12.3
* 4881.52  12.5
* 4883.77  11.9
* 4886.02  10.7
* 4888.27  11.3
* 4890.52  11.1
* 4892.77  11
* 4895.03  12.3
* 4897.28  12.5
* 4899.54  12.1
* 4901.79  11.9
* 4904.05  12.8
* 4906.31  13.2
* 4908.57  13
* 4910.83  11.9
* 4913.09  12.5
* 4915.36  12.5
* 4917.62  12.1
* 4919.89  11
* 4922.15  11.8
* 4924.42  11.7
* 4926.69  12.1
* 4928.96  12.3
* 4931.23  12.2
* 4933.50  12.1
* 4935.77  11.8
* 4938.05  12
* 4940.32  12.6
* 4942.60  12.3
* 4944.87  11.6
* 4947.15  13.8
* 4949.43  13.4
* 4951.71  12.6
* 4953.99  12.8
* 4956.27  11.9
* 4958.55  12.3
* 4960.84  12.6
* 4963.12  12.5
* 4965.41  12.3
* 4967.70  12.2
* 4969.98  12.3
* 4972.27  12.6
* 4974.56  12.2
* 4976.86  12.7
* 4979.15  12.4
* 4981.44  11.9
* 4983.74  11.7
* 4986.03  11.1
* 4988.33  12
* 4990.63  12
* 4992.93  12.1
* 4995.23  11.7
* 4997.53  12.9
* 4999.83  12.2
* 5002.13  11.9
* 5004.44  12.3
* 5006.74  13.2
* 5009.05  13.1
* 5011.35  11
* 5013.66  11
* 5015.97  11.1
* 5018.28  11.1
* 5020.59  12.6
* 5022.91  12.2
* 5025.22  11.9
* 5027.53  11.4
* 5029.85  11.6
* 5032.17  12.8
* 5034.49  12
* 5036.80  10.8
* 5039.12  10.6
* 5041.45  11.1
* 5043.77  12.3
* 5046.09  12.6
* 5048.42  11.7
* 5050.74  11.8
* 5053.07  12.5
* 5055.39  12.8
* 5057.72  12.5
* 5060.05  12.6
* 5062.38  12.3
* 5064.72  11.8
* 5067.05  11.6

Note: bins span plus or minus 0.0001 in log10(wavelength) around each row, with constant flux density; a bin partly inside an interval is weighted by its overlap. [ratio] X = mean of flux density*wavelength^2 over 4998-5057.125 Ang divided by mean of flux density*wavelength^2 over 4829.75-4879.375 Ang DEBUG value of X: 1.1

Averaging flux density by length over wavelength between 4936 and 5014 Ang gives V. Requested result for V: 12.3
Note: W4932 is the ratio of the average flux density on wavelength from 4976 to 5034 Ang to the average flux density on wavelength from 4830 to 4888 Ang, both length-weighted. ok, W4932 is 1.0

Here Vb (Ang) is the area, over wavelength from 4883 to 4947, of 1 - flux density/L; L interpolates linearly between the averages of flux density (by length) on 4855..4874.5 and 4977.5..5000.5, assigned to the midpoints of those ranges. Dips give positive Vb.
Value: -3.5 Ang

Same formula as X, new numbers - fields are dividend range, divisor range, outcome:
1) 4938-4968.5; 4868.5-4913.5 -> 1.08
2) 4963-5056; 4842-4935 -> 1.07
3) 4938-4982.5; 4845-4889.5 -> 1.13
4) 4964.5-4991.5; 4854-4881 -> 1.12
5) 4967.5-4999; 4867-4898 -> 1.09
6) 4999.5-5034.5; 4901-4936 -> 1.02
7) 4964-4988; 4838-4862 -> 1.13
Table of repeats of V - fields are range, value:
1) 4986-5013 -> 12.1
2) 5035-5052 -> 11.6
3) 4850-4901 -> 11.5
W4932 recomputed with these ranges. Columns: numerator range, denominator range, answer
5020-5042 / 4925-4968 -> 0.94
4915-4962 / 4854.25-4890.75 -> 1.08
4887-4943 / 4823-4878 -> 1.04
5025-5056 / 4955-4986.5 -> 0.97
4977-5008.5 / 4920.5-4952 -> 0.99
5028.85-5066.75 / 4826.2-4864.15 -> 1.03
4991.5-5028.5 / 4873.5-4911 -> 1.00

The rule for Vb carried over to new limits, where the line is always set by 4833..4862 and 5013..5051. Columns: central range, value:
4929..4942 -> -0.7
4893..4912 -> -1.4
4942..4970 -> -2.2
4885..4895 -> 0.3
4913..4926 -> -0.4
